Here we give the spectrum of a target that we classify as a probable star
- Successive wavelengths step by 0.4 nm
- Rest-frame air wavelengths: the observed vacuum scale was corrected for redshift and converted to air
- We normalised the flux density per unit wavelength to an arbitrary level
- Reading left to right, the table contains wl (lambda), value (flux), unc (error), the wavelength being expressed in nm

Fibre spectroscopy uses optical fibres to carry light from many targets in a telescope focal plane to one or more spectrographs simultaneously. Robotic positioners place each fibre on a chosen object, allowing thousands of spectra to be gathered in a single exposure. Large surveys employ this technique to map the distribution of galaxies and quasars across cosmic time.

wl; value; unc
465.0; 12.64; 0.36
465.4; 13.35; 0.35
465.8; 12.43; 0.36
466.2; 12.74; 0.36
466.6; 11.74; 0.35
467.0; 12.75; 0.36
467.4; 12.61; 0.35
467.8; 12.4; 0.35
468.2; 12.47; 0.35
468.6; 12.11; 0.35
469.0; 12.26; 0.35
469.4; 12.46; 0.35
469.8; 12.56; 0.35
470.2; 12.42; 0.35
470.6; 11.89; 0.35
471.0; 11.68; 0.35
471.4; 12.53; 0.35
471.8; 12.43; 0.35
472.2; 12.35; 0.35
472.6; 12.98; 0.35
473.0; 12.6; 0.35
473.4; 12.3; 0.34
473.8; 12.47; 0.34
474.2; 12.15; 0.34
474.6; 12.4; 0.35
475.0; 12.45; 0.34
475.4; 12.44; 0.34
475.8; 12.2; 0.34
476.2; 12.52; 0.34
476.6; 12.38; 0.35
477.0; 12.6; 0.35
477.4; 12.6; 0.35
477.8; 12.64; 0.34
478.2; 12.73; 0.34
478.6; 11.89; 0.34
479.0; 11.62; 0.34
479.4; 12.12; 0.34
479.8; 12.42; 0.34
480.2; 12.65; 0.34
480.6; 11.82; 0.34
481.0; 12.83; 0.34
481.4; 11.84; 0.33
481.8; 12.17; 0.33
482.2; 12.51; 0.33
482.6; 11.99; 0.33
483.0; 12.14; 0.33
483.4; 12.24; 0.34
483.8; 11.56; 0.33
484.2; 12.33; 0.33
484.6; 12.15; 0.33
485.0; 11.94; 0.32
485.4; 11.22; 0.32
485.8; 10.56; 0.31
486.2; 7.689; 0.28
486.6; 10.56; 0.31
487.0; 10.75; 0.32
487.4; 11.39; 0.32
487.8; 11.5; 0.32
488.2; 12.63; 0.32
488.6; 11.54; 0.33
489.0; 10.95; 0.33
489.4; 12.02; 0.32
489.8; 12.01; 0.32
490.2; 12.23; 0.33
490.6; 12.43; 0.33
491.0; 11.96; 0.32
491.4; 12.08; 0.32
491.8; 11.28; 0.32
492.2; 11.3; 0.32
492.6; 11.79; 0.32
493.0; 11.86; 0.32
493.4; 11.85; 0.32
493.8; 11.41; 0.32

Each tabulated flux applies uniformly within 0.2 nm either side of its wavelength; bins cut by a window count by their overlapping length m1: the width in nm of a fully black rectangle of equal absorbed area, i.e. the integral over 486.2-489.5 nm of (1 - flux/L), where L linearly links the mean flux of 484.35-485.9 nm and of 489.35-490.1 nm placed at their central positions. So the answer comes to 0.19 nm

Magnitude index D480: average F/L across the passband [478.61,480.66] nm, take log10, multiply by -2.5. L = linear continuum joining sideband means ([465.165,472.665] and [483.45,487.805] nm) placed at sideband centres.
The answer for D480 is -0.05 mag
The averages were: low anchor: 12.4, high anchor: 11.1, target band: 12.1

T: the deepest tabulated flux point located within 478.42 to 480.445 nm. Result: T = 11.62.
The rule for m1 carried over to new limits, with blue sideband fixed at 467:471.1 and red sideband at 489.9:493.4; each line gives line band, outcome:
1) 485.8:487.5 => 0.27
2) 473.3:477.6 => -0.08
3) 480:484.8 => -0.05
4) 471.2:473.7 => -0.06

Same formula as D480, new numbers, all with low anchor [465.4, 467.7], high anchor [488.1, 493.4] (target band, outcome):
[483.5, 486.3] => 0.07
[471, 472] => 0.01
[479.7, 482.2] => -0.02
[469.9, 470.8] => 0.02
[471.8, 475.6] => -0.01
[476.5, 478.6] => -0.03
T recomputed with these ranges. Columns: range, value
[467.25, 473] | 11.68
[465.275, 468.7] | 11.74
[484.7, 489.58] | 7.689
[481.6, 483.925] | 11.56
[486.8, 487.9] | 10.75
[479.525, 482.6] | 11.82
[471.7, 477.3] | 12.15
